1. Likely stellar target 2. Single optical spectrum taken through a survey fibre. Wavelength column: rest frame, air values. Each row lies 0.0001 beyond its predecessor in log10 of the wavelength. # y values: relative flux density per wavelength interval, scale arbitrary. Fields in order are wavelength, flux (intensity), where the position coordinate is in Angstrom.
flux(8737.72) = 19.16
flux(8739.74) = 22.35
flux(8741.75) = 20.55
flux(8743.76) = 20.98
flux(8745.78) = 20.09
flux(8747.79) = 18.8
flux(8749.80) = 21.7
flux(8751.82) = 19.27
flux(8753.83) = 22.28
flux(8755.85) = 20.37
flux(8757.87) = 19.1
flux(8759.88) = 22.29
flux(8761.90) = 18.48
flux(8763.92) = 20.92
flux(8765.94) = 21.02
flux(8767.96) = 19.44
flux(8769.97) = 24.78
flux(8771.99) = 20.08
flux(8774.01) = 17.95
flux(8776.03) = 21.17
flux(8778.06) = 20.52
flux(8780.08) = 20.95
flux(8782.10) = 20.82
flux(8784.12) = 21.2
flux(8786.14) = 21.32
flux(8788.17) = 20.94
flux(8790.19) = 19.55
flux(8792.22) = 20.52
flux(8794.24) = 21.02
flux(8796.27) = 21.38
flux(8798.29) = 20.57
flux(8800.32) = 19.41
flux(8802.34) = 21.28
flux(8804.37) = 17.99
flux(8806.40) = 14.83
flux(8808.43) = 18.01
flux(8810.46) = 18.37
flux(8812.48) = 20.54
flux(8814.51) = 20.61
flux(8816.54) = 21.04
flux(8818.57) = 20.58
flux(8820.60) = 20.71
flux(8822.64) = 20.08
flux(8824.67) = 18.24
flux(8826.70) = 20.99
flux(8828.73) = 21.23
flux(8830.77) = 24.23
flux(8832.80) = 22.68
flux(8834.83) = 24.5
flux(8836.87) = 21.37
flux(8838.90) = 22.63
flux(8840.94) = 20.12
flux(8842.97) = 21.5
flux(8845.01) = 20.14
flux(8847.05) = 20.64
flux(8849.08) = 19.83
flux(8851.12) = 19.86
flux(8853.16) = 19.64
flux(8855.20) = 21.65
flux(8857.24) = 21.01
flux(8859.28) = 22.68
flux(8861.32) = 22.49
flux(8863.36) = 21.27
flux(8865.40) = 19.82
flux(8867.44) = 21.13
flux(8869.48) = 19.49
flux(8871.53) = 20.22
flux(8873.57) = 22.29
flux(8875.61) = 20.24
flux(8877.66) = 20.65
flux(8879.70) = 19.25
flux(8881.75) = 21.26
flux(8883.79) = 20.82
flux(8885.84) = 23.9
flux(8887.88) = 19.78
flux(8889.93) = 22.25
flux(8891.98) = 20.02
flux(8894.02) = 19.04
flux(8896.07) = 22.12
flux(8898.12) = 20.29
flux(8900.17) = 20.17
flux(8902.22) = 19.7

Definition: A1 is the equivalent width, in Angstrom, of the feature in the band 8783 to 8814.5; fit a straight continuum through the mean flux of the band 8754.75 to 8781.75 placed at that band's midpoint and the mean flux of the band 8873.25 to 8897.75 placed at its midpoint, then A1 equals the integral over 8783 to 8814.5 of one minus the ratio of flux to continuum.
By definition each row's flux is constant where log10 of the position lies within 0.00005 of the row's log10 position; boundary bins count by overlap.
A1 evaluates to 1.3 Angstrom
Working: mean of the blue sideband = 20.6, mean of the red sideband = 20.9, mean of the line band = 19.8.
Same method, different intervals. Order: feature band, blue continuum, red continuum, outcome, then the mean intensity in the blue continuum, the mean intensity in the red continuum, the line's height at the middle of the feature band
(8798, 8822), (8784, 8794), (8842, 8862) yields 1.49 Angstrom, 20.7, 20.9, 20.8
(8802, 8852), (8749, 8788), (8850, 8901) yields 0.77 Angstrom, 20.7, 20.9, 20.8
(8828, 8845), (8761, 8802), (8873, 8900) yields -1.16 Angstrom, 20.6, 20.9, 20.8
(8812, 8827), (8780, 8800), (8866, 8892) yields 0.36 Angstrom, 20.8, 20.9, 20.8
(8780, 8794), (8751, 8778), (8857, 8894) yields -0.08 Angstrom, 20.6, 21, 20.6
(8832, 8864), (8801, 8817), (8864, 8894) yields -2.22 Angstrom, 19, 20.7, 20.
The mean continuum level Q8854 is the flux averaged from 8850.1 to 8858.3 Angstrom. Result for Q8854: 20.5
